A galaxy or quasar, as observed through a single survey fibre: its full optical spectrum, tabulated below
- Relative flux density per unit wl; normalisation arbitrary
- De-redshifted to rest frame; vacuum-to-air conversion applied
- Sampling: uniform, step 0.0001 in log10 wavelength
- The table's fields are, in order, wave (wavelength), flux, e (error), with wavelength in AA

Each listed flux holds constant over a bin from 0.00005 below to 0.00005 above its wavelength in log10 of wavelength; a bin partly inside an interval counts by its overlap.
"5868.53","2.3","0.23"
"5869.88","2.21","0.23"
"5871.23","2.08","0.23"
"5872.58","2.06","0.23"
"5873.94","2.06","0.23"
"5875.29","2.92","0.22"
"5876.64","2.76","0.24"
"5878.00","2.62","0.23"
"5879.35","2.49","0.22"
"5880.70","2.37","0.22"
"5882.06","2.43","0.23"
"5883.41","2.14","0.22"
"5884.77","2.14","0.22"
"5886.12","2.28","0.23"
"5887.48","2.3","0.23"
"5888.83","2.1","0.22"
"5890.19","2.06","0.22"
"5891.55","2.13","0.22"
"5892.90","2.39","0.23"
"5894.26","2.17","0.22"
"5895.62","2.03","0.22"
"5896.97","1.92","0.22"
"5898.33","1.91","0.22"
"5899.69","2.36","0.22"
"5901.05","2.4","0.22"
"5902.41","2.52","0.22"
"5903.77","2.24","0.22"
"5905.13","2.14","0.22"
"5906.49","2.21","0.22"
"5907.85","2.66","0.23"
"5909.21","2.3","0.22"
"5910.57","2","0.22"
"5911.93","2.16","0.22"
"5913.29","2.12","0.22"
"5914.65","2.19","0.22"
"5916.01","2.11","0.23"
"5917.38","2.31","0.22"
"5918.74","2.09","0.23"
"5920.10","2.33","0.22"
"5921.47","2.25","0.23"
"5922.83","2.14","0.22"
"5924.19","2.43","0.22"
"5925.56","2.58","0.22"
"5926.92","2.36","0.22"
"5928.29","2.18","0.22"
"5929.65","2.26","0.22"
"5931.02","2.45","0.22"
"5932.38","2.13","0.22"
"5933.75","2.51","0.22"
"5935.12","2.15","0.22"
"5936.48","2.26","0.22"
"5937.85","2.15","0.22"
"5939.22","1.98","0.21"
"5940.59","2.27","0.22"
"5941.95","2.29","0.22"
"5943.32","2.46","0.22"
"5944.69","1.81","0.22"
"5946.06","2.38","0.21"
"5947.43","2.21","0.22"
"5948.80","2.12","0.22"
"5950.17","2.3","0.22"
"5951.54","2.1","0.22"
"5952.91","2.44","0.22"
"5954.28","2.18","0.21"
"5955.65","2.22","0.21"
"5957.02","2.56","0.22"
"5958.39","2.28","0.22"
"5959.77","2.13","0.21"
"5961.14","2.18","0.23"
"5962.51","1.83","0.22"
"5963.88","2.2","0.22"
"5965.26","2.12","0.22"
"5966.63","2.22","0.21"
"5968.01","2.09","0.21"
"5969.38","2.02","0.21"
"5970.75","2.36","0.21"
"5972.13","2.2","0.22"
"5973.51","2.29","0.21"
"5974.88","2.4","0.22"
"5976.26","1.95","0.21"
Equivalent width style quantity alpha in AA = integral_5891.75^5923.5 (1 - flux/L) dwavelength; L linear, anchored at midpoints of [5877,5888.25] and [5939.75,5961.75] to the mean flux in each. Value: 1.4 AA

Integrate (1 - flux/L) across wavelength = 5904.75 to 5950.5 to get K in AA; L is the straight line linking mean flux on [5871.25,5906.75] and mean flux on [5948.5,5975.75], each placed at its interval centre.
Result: -0.1 AA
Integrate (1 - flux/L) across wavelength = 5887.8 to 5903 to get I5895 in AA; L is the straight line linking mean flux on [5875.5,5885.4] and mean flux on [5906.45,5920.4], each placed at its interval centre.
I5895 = 1.1 AA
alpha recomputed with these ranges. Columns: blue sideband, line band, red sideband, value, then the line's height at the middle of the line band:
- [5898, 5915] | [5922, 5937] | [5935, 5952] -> -0.65 AA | 2.22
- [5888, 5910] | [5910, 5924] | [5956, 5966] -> 0.19 AA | 2.21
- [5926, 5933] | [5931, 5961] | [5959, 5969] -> -0.51 AA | 2.2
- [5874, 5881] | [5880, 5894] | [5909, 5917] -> 1.38 AA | 2.48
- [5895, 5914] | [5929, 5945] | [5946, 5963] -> -0.11 AA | 2.22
